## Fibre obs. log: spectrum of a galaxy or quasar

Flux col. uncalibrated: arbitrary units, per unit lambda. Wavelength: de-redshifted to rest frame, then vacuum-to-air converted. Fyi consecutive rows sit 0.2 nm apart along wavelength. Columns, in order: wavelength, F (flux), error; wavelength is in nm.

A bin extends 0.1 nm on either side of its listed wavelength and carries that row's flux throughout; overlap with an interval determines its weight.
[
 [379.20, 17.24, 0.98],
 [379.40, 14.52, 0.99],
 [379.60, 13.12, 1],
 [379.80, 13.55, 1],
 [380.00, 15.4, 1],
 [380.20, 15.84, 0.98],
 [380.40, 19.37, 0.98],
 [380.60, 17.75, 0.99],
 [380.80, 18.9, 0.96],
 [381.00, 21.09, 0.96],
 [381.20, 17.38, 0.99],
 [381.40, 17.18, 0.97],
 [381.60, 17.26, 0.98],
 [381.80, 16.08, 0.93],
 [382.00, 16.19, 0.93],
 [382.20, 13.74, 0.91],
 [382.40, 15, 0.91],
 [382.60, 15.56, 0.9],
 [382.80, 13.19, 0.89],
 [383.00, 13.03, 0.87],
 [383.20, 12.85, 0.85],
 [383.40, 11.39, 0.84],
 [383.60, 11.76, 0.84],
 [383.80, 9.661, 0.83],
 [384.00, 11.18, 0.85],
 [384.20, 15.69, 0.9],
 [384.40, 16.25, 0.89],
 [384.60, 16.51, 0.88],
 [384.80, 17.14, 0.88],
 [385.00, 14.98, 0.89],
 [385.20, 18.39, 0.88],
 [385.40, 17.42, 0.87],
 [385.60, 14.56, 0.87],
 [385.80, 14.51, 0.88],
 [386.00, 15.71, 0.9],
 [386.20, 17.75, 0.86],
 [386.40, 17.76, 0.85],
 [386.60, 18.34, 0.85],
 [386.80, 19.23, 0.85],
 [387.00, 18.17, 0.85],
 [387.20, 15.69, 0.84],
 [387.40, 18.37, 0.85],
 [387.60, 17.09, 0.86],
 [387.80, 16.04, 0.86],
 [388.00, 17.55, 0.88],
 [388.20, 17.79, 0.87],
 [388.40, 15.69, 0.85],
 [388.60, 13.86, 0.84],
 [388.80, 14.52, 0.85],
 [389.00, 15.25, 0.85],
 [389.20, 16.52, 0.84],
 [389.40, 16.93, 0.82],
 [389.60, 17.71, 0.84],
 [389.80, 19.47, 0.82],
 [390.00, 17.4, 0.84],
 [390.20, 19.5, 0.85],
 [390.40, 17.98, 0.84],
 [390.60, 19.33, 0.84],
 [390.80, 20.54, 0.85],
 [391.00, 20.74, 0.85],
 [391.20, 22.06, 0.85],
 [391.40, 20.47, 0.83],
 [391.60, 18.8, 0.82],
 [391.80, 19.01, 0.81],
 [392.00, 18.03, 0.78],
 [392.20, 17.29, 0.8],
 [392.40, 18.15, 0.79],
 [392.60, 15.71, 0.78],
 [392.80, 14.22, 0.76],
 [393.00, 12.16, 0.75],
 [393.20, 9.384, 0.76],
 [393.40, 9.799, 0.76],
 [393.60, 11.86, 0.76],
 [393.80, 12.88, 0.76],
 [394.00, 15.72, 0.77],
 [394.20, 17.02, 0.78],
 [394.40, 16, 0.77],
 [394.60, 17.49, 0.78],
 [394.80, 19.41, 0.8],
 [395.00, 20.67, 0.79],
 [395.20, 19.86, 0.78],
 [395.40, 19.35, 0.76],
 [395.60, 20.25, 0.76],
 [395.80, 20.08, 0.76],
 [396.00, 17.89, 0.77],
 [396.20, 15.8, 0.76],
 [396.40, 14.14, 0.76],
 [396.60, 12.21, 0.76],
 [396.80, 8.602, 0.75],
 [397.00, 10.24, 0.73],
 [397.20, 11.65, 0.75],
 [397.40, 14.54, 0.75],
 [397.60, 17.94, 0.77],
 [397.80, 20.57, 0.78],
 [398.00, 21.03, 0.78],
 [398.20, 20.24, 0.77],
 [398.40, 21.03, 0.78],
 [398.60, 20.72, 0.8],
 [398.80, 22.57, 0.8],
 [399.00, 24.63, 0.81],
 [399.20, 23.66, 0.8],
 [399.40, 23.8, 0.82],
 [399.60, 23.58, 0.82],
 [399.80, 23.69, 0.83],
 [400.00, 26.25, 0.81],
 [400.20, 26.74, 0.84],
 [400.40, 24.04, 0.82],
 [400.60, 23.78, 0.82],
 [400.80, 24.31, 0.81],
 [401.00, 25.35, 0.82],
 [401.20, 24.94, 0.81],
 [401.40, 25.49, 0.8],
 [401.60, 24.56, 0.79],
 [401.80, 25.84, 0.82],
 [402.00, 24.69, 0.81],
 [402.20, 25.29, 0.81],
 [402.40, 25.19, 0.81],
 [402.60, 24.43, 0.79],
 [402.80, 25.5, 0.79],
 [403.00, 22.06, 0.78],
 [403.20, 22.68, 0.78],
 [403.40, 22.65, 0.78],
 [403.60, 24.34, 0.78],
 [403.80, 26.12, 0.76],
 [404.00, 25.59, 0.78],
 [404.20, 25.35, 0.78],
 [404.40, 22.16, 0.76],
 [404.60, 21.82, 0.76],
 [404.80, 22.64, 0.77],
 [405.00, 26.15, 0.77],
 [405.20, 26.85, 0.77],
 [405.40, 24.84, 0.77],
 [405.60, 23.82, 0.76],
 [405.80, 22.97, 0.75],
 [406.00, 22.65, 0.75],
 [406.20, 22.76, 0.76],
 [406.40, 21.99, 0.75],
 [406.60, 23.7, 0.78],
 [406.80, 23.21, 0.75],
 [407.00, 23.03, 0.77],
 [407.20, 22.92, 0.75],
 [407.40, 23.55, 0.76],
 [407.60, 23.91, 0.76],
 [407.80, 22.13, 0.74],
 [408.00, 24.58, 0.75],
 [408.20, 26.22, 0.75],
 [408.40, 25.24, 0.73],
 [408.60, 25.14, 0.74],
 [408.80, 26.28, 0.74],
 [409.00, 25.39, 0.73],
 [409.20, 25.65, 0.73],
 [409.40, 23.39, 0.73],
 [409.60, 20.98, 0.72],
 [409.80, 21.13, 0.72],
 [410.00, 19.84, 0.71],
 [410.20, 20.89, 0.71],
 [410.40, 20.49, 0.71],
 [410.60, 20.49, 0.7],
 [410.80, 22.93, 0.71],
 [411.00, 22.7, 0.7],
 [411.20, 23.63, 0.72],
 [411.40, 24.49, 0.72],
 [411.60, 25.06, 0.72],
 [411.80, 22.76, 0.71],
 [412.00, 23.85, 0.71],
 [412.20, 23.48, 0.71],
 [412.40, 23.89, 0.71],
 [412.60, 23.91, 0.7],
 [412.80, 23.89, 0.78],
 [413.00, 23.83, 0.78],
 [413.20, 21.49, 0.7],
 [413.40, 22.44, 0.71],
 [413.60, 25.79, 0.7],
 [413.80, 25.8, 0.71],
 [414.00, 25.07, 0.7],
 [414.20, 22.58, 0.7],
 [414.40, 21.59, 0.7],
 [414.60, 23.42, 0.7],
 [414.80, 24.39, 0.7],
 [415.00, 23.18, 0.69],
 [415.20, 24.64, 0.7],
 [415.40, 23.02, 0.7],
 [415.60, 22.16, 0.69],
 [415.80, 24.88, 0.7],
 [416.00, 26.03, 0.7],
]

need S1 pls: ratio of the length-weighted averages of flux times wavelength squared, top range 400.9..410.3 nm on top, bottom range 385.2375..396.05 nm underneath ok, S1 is 1.5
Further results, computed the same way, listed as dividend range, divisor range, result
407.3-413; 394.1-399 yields 1.42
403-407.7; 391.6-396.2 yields 1.52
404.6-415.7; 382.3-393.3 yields 1.61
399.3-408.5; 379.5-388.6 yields 1.68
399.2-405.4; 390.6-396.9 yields 1.54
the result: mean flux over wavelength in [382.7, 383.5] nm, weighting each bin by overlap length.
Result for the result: 12.6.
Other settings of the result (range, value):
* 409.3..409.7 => 22.2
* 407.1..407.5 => 23.2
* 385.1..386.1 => 16.1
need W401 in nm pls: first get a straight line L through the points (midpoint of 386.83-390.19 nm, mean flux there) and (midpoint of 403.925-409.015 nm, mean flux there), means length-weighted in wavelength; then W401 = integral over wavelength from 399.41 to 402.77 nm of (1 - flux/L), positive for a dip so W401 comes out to -0.46 nm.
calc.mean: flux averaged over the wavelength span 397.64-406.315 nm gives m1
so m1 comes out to 23.8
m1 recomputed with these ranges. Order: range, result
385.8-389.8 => 16.8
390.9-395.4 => 16.7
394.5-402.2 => 20.6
